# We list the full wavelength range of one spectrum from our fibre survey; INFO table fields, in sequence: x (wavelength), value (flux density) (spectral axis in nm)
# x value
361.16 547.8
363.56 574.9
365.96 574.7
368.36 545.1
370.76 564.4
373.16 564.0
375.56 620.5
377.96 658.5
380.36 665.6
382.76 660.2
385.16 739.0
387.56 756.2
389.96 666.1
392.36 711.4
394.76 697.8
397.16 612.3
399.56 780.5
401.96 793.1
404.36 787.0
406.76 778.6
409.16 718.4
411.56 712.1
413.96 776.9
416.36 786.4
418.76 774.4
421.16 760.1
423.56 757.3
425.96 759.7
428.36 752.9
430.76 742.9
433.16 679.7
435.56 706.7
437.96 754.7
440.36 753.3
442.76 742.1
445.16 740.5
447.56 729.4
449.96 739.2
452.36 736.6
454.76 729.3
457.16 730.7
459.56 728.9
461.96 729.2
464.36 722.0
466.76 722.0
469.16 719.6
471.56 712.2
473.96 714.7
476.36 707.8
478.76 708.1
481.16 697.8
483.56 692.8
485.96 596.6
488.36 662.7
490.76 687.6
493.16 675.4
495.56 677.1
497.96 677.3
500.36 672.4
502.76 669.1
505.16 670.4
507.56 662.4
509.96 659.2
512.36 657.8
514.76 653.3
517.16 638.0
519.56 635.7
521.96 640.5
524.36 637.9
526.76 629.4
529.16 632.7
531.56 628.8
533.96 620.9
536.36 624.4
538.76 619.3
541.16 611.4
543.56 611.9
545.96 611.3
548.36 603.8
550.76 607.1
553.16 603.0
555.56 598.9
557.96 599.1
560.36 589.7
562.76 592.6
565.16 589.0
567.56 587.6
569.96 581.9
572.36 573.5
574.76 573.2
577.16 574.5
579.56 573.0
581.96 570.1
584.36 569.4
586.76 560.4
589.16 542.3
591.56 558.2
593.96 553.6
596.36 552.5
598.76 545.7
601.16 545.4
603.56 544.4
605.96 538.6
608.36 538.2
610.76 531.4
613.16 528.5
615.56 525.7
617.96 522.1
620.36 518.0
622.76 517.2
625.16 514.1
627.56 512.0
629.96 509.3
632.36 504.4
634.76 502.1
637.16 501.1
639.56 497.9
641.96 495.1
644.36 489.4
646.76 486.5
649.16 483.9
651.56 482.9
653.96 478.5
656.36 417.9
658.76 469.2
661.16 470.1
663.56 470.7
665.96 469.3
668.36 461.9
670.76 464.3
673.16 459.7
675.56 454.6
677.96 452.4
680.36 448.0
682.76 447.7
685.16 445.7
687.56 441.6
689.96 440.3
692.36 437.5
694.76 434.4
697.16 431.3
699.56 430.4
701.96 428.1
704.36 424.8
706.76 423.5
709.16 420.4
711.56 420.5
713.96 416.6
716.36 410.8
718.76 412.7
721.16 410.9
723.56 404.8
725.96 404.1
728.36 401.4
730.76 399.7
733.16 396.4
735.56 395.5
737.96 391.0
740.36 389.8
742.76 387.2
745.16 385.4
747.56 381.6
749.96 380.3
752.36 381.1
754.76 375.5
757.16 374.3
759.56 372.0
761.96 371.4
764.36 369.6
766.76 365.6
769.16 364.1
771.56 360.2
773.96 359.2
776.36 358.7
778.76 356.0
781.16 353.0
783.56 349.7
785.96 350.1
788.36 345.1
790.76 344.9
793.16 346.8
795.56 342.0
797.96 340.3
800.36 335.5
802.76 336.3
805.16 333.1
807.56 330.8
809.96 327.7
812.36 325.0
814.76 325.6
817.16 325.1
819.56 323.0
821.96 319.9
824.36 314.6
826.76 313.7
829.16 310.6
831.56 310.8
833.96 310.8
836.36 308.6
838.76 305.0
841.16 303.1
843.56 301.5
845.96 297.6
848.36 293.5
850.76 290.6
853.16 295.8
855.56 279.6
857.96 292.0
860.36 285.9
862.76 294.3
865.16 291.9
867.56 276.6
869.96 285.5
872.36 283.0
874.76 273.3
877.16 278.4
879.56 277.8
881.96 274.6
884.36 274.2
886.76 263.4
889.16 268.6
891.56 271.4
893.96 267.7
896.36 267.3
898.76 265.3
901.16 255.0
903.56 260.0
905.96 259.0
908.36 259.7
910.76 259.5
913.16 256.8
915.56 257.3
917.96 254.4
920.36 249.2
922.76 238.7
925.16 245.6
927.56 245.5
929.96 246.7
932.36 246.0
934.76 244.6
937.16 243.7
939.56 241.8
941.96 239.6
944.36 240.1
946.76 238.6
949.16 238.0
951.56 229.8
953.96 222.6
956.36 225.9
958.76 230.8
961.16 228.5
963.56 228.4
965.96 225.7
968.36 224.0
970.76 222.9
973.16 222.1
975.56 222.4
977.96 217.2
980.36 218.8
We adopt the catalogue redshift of 0.000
